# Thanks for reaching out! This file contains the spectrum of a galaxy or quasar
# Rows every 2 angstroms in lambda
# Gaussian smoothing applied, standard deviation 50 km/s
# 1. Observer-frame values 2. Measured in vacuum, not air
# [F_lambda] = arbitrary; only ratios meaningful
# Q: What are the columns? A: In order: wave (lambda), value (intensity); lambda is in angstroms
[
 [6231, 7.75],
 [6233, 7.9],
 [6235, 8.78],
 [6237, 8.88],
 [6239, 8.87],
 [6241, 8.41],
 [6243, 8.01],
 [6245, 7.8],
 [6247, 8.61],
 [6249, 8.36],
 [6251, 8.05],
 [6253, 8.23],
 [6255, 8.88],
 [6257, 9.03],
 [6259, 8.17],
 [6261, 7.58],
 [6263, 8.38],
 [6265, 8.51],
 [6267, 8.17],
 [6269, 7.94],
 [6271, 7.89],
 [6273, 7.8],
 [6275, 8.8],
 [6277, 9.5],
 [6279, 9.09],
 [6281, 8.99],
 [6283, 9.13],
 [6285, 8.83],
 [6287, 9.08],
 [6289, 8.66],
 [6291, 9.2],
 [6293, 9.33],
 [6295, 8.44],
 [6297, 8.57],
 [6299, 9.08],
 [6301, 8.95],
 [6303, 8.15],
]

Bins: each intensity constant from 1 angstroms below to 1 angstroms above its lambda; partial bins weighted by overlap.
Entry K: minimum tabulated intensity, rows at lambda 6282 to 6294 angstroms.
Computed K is 8.66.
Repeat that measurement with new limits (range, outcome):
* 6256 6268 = 7.58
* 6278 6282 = 8.99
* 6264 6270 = 7.94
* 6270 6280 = 7.8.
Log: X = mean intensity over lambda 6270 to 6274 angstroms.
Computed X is 7.84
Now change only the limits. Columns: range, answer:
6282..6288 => 9.01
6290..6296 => 8.99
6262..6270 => 8.25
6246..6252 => 8.34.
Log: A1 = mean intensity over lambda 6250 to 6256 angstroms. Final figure 8.39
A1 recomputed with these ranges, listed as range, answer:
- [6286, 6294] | 9.07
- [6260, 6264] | 7.98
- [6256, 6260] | 8.6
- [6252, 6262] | 8.38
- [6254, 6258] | 8.96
